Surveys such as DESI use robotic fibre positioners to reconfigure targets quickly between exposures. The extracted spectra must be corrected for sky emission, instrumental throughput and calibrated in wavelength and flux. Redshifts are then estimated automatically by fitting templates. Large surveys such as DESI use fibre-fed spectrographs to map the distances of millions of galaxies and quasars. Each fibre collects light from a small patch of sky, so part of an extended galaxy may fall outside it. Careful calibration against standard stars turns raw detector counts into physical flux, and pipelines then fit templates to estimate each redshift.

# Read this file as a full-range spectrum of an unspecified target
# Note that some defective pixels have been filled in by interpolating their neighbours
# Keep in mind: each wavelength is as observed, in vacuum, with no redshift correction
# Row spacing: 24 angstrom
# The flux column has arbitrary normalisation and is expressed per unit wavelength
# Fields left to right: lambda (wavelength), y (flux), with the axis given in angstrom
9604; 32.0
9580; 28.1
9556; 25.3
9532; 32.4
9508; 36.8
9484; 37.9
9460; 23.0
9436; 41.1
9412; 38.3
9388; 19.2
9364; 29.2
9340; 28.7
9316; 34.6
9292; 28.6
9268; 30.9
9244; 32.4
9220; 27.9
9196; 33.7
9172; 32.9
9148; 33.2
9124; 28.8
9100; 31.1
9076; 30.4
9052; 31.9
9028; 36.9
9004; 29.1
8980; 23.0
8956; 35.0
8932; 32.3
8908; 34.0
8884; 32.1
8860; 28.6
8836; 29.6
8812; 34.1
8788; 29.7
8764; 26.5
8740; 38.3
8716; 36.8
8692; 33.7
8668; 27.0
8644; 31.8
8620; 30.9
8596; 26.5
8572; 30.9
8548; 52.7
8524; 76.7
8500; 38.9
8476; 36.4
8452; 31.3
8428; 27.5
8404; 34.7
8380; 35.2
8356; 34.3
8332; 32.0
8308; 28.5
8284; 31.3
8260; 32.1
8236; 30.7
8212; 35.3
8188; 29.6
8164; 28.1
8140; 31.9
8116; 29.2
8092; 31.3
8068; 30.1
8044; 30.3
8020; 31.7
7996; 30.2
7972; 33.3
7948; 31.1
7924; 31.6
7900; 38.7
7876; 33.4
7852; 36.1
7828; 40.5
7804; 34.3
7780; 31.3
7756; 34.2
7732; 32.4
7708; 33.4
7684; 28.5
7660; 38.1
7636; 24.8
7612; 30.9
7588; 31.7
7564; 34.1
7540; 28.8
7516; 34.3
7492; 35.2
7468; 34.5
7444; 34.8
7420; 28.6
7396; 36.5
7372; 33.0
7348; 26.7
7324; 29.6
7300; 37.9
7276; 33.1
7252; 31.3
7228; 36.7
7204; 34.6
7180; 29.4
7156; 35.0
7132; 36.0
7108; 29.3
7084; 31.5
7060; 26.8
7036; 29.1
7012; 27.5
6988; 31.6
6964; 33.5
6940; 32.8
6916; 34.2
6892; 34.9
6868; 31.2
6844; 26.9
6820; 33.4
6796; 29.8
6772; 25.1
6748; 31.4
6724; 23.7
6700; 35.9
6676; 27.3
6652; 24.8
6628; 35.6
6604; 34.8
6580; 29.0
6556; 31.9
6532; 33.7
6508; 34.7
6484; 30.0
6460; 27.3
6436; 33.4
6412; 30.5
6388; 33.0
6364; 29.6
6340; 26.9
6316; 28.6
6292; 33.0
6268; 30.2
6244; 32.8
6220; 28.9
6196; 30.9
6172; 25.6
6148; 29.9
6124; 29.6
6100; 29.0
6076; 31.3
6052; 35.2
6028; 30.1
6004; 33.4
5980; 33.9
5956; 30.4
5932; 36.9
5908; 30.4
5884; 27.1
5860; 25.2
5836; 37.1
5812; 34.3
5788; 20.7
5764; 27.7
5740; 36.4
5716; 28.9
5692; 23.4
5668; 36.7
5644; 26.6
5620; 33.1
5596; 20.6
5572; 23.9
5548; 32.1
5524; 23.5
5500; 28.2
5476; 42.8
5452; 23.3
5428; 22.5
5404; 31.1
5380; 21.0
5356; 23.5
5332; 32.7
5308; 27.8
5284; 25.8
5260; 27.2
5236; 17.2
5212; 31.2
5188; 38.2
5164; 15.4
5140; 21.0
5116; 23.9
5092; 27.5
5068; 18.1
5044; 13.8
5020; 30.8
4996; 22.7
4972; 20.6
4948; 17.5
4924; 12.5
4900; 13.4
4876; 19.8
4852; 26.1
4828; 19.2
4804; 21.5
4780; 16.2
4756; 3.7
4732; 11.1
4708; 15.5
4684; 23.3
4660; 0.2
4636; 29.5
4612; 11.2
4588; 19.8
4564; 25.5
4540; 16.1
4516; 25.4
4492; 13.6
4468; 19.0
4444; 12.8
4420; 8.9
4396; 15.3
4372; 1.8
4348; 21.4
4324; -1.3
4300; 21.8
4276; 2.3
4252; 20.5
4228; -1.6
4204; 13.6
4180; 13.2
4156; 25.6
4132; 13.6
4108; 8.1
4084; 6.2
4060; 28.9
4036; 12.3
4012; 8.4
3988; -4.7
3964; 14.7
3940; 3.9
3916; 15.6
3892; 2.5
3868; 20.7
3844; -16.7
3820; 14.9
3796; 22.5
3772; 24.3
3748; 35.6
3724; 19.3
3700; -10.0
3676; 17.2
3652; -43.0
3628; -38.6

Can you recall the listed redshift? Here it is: 0.30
